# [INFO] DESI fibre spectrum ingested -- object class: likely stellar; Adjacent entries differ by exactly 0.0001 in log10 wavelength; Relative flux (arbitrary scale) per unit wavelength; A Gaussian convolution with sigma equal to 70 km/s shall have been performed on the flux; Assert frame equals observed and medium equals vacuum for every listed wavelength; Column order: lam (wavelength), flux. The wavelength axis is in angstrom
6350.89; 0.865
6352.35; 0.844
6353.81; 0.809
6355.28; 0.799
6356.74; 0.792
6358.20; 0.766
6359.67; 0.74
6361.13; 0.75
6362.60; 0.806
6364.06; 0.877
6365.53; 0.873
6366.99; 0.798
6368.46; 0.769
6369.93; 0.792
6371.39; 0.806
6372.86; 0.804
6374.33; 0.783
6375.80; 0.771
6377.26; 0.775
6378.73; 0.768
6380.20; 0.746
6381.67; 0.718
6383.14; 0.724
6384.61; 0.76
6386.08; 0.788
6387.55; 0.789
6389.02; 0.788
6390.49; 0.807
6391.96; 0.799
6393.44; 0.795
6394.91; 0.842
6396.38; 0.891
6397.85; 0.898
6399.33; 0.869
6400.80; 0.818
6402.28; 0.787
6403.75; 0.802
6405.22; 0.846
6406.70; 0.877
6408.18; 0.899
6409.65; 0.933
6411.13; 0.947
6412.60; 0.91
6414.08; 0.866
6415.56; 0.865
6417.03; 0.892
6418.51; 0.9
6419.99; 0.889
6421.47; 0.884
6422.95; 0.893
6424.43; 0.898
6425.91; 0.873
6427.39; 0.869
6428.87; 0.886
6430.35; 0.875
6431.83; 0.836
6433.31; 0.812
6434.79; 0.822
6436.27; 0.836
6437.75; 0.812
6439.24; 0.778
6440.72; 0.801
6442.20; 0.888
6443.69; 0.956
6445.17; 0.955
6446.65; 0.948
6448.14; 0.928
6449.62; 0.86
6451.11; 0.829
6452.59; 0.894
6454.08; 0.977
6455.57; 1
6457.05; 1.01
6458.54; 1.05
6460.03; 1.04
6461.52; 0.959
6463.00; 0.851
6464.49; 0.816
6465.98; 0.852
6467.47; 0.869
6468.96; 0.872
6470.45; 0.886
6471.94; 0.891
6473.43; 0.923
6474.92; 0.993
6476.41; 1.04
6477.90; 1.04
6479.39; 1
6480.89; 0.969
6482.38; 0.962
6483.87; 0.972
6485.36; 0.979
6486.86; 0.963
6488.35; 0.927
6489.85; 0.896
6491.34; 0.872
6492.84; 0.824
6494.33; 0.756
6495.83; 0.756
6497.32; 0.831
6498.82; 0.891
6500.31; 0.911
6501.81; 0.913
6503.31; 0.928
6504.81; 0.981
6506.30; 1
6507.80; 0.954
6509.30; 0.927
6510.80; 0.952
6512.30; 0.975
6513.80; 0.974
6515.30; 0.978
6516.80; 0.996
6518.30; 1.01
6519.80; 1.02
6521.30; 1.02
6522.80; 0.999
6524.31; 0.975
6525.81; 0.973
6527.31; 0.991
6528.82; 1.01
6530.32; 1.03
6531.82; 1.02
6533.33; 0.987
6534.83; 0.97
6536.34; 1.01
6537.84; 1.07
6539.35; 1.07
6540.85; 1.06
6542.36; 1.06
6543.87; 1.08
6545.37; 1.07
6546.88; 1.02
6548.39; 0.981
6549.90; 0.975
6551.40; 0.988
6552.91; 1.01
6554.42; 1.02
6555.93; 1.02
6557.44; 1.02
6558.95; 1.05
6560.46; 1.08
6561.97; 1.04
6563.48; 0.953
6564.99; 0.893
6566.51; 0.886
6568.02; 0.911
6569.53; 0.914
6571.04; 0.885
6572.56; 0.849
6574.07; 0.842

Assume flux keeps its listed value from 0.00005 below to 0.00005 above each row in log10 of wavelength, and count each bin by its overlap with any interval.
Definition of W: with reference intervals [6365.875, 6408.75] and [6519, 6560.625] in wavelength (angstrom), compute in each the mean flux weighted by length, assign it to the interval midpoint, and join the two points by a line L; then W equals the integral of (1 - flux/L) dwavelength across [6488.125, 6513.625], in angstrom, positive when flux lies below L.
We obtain 1.7 angstrom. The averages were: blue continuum 0.804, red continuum 1.02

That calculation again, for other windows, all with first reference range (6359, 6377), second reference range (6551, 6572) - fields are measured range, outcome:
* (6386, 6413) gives -0.7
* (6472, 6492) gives -1.3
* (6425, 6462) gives -1.4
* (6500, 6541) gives -2.3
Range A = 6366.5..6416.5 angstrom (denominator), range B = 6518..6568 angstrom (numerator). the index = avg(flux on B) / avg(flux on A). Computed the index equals 1.2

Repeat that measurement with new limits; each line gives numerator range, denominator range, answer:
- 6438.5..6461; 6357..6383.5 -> 1.19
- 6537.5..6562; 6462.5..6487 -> 1.11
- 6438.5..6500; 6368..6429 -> 1.10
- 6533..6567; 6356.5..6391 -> 1.30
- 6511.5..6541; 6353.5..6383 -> 1.28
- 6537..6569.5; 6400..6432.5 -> 1.15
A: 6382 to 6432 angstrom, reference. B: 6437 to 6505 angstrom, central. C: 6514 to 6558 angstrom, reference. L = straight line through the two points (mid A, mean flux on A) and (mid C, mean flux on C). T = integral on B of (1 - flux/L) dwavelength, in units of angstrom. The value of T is 1.3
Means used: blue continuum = 0.852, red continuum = 1.01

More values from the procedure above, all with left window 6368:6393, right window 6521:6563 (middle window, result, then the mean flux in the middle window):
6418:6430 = -0.63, 0.885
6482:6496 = 0.68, 0.894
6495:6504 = 0.81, 0.87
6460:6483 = -0.44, 0.932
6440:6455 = -0.47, 0.905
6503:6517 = 0.08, 0.967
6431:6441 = 0.52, 0.815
